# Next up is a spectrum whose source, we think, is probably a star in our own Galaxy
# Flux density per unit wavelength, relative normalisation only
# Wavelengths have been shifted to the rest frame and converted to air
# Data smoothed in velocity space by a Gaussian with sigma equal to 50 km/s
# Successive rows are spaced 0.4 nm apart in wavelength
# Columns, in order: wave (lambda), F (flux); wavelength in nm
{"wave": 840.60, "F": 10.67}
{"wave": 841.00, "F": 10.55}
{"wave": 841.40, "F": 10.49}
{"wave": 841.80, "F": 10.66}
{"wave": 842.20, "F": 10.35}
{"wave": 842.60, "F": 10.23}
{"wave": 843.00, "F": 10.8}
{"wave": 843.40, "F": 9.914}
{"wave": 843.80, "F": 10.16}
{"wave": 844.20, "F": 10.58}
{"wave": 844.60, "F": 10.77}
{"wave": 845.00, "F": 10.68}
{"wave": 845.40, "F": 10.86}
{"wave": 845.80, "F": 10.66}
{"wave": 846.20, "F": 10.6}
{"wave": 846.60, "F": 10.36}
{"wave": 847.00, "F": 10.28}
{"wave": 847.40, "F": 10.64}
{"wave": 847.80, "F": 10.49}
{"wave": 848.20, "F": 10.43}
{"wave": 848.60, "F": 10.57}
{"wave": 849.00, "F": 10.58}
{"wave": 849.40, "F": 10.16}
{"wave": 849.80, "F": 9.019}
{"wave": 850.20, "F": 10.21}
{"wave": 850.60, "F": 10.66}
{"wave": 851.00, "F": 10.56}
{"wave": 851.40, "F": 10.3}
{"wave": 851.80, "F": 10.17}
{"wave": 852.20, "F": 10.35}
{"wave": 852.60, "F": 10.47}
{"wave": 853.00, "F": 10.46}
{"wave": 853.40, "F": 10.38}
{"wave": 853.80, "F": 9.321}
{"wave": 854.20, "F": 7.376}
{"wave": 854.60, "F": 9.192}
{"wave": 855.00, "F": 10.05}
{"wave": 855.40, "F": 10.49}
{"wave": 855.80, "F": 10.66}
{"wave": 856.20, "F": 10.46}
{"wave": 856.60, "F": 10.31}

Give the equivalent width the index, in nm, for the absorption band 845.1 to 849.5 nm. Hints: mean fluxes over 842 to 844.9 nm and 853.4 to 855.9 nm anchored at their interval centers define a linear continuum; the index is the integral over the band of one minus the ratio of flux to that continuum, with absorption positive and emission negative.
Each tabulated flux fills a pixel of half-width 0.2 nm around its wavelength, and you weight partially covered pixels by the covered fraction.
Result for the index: -0.18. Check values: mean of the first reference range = 10.4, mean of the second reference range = 9.54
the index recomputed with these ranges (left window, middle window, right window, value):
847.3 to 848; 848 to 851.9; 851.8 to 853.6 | 0.078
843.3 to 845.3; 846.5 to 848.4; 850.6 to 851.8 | 0.001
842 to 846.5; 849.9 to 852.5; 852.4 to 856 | -0.077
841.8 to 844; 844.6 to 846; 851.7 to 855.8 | -0.071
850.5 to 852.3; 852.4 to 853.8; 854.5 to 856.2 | 0.004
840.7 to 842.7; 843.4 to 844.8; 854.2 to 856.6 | -0.005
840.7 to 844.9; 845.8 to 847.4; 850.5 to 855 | -0.034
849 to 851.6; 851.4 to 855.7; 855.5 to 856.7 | 0.202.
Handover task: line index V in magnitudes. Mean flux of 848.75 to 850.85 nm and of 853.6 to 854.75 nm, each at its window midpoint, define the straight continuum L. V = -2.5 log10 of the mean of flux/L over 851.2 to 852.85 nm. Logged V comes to -0.11 mag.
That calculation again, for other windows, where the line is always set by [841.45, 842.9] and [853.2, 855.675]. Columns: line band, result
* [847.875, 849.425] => -0.06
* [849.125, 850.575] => -0.01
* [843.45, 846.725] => -0.04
